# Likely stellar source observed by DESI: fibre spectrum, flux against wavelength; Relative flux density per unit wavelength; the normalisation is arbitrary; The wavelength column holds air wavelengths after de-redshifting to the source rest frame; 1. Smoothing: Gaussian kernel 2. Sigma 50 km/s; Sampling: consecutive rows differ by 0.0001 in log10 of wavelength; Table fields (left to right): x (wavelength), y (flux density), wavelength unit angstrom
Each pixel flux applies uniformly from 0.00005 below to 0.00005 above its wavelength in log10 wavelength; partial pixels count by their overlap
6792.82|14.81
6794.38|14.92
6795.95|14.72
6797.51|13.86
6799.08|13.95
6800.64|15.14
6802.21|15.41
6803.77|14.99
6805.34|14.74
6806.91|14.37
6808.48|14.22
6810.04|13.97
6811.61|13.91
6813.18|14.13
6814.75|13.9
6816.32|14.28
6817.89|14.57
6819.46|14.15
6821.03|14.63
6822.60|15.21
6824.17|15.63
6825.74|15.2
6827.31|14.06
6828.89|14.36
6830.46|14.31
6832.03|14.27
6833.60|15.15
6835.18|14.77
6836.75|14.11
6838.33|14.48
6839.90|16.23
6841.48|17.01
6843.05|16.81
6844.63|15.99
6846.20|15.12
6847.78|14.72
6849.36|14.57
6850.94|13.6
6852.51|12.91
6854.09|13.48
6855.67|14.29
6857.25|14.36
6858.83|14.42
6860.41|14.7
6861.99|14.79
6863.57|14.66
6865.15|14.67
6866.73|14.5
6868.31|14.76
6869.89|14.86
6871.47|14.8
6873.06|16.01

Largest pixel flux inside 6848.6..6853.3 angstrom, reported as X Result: 14.57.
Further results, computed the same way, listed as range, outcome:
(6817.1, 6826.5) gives 15.63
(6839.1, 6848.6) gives 17.01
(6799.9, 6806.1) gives 15.41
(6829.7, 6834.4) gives 15.15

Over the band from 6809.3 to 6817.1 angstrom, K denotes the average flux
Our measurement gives 14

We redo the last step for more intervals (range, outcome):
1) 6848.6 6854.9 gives 13.6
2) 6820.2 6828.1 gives 14.9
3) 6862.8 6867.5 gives 14.6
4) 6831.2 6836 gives 14.7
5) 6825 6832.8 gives 14.4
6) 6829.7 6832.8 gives 14.3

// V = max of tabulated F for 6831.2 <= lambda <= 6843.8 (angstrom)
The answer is 17.01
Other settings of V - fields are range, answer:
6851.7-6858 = 14.36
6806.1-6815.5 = 14.37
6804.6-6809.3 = 14.74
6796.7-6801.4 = 15.14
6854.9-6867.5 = 14.79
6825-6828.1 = 15.2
